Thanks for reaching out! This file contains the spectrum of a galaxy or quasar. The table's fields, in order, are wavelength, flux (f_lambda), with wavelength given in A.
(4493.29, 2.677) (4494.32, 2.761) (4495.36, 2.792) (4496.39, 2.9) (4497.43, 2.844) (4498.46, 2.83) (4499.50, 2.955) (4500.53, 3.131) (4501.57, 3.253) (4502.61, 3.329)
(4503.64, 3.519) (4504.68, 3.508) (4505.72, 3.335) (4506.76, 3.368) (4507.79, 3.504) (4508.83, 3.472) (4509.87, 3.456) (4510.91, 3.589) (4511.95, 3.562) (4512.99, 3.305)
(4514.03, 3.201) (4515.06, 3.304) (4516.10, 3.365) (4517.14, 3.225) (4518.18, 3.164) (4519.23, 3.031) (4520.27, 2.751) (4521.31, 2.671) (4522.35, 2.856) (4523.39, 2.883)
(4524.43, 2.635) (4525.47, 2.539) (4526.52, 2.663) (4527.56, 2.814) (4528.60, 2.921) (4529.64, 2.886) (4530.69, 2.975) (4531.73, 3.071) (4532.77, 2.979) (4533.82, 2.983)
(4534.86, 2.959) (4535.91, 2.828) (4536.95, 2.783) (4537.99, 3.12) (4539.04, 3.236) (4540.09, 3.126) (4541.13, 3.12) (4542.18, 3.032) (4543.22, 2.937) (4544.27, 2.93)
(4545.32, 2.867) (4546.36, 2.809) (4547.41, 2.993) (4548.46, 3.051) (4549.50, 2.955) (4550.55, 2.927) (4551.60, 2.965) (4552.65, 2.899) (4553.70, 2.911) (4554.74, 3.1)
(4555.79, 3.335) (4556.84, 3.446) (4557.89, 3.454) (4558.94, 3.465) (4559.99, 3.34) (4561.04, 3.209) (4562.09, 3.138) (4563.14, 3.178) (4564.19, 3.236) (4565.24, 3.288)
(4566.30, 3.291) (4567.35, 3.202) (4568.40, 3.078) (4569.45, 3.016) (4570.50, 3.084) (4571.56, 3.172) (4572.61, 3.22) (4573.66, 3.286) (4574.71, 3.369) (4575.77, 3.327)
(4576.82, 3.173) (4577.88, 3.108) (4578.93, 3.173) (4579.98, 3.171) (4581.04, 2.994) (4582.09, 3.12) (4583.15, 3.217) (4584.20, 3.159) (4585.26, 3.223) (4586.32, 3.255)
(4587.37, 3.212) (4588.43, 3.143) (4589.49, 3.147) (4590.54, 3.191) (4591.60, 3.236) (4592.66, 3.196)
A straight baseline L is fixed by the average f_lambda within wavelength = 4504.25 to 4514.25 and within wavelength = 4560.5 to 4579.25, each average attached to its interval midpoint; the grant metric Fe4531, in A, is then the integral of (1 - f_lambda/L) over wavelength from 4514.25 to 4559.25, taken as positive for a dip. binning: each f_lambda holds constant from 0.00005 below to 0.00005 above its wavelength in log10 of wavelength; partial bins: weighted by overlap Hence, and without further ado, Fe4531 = 4.4 A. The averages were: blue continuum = 3.43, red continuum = 3.2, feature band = 3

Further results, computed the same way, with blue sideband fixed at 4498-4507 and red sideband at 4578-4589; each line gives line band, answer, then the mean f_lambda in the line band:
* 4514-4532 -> 1.6 A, 2.93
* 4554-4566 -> -0.4 A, 3.28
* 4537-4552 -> 1.0 A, 3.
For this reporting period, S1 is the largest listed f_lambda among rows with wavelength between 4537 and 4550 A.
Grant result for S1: 3.236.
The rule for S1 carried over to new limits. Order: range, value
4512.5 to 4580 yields 3.465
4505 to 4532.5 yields 3.589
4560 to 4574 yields 3.291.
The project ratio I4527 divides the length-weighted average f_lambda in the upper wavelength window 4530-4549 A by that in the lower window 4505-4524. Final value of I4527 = 0.9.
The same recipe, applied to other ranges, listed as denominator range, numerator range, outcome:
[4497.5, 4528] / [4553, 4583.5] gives 1.02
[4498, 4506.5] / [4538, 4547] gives 0.93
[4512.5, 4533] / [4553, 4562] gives 1.10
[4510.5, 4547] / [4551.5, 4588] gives 1.07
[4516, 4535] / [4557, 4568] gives 1.13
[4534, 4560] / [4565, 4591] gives 1.04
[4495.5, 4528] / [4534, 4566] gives 0.99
